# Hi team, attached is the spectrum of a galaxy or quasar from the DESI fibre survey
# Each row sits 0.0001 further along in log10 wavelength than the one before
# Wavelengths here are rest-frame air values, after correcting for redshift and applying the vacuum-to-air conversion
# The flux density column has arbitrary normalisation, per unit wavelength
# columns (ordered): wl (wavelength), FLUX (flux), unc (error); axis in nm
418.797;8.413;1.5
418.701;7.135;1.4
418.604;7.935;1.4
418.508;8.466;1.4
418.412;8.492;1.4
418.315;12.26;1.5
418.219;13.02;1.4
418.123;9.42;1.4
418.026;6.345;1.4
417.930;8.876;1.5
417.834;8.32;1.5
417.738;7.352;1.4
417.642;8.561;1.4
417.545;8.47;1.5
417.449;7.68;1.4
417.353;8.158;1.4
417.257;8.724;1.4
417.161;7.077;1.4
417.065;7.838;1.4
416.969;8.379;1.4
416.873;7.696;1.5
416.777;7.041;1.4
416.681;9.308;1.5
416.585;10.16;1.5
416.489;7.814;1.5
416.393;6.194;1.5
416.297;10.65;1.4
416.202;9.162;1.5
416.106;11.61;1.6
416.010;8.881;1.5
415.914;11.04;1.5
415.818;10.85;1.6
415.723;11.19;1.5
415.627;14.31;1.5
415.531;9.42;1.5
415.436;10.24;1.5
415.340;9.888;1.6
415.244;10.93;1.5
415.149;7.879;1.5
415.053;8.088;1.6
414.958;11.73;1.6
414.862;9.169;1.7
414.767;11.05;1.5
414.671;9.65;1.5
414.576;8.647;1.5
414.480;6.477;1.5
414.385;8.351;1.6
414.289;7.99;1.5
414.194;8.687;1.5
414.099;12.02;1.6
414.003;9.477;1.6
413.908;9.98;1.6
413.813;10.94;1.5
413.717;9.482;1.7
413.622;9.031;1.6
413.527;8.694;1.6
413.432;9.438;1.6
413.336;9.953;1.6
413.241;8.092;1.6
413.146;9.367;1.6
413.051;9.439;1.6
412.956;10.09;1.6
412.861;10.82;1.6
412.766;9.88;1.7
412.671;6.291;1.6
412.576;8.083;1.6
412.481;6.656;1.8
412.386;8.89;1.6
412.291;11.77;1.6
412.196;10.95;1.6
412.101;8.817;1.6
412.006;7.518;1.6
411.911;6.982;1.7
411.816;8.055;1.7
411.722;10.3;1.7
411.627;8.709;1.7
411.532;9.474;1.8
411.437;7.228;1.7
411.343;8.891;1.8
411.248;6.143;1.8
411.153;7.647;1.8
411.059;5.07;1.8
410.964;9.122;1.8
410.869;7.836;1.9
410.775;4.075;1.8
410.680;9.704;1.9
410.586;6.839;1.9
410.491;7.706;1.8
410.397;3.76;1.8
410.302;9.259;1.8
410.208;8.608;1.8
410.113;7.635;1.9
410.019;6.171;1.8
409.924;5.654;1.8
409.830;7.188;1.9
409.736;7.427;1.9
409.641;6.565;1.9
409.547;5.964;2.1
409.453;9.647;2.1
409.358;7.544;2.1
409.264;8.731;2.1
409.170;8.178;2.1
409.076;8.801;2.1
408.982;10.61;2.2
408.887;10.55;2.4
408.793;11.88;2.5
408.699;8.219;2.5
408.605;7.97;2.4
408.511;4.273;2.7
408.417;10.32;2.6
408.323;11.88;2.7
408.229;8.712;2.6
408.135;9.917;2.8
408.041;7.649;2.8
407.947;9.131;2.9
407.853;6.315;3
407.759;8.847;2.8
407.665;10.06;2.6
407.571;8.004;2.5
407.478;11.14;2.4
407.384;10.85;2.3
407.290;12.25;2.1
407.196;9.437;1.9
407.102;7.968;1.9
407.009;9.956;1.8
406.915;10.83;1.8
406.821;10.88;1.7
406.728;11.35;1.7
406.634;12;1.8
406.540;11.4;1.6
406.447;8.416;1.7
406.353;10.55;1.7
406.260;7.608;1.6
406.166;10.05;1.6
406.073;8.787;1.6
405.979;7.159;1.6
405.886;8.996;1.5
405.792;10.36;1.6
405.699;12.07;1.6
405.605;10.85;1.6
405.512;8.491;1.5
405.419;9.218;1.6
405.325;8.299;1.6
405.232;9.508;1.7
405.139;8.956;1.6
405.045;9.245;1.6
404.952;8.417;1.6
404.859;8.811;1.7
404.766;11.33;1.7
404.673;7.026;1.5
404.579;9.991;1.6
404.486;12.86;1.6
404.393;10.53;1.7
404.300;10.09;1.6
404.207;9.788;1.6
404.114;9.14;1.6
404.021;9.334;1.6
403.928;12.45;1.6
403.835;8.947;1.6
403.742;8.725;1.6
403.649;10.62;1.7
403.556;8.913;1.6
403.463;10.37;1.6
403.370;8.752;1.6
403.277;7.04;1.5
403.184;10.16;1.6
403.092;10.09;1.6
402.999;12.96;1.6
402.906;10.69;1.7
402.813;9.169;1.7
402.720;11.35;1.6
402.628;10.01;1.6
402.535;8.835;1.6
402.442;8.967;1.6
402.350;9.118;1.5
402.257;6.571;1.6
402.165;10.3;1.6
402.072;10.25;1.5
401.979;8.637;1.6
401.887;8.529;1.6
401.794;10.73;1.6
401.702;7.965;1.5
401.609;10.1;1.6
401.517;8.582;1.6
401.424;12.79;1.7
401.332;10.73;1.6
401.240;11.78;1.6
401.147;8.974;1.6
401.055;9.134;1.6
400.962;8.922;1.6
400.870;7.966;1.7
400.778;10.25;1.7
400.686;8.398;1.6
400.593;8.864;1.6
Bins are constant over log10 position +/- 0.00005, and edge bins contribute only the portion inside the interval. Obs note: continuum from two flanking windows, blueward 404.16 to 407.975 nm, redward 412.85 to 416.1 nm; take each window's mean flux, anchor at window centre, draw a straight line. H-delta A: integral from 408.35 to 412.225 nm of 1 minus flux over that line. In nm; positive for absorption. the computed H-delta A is 0.71 nm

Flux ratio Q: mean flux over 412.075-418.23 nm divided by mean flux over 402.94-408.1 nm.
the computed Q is 0.95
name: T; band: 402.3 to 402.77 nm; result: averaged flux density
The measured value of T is 9.63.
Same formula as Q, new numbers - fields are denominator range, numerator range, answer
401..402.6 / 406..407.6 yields 1.06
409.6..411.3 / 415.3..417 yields 1.38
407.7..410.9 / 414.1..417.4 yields 1.15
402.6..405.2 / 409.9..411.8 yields 0.76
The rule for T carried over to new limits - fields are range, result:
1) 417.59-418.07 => 7.91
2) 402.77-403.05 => 10.9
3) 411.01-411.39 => 6.94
